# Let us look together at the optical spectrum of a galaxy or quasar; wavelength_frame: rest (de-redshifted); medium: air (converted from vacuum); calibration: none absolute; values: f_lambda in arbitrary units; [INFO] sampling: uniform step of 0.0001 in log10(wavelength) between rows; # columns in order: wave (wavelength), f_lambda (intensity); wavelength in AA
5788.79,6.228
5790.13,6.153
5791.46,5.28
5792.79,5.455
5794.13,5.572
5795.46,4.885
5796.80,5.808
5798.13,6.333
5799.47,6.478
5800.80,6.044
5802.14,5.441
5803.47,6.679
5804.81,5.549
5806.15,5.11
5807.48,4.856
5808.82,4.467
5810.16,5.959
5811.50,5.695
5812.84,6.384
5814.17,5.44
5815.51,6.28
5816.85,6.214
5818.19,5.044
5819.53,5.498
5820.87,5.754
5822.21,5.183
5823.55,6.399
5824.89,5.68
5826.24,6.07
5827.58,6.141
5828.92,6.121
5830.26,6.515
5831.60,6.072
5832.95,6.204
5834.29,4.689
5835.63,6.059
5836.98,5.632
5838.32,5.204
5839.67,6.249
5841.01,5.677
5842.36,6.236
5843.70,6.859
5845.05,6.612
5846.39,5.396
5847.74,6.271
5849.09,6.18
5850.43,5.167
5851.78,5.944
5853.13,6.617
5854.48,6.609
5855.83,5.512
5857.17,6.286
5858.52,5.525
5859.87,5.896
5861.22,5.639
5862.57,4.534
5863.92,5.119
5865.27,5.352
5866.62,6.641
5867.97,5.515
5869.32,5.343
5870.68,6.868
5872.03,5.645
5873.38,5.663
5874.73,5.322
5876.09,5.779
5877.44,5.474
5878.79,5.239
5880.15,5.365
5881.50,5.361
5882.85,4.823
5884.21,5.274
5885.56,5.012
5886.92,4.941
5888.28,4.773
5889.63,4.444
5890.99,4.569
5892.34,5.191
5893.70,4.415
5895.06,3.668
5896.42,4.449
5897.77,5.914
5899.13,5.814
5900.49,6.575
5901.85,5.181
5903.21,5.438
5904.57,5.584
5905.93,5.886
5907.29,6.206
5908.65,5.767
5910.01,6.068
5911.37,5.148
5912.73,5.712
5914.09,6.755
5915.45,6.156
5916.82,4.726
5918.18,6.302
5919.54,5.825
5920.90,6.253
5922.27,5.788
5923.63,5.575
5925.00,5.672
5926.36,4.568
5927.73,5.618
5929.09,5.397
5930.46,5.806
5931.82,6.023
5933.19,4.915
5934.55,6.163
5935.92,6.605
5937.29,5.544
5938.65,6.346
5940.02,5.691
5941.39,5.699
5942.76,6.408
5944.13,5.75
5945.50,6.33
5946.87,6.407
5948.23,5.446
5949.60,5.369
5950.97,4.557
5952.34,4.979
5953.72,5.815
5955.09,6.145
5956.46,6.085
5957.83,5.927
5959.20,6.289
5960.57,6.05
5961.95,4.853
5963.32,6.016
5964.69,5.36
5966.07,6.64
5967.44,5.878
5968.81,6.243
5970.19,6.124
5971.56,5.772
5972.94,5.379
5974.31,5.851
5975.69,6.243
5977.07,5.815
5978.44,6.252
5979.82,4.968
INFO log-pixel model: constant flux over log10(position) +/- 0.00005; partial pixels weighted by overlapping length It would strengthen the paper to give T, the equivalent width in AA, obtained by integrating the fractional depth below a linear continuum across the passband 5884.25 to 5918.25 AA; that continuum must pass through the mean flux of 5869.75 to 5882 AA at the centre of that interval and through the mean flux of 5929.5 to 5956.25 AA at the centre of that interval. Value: 1.9 AA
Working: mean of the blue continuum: 5.63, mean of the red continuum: 5.79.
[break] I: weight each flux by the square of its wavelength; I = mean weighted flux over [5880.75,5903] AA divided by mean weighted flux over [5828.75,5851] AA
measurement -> 0.9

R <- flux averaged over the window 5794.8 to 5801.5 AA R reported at 5.91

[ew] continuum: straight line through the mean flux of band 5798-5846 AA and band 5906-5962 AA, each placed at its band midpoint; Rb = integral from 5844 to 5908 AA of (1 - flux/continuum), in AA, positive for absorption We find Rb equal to 3.3 AA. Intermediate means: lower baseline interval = 5.85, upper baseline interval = 5.79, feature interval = 5.52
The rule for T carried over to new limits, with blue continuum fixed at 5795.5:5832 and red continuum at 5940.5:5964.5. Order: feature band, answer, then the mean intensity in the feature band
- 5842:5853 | -0.6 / 6.11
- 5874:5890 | 1.7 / 5.17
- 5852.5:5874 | 0.0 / 5.8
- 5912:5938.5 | 0.0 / 5.77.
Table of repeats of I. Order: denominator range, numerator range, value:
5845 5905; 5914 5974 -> 1.08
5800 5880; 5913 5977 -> 1.04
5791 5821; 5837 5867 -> 1.05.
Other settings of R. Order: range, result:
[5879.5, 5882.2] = 5.37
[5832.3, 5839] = 5.56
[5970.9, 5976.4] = 5.8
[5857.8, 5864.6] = 5.35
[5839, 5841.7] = 5.96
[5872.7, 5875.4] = 5.5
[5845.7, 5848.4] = 5.84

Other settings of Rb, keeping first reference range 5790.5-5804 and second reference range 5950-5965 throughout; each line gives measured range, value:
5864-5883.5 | 0.5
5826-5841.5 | -0.3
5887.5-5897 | 2.0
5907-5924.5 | -0.5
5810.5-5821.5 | 0.0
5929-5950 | -0.8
